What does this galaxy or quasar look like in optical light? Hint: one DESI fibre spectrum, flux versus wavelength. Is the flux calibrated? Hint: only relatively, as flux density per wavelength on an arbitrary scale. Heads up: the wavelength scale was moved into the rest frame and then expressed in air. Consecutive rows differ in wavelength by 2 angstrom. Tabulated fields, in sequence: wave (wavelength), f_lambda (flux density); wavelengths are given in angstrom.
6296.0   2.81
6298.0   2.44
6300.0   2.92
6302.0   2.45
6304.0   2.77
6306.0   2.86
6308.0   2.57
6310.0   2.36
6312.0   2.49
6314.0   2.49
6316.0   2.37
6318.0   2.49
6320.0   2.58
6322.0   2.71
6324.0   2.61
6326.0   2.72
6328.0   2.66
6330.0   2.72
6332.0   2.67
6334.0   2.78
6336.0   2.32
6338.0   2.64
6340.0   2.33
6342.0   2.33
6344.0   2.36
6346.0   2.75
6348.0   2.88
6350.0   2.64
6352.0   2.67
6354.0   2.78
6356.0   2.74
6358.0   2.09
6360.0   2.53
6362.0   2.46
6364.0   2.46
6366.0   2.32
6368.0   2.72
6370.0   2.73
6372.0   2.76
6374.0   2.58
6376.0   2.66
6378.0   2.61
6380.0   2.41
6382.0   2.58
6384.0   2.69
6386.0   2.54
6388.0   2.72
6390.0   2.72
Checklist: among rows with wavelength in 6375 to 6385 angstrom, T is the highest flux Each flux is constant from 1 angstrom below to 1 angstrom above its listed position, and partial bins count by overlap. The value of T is 2.69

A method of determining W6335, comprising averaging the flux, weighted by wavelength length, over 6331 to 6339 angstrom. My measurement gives 2.6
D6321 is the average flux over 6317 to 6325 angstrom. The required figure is 2.6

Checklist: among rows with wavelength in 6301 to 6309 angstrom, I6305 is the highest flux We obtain 2.86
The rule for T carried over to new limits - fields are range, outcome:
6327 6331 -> 2.72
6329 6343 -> 2.78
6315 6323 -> 2.71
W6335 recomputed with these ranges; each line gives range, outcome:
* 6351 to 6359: 2.57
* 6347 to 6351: 2.76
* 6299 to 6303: 2.69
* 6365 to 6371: 2.59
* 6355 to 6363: 2.46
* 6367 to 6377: 2.69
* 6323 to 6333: 2.68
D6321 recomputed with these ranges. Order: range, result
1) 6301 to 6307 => 2.69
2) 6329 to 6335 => 2.72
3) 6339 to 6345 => 2.34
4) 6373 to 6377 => 2.62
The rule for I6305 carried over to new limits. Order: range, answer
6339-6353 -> 2.88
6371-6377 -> 2.76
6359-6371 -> 2.73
